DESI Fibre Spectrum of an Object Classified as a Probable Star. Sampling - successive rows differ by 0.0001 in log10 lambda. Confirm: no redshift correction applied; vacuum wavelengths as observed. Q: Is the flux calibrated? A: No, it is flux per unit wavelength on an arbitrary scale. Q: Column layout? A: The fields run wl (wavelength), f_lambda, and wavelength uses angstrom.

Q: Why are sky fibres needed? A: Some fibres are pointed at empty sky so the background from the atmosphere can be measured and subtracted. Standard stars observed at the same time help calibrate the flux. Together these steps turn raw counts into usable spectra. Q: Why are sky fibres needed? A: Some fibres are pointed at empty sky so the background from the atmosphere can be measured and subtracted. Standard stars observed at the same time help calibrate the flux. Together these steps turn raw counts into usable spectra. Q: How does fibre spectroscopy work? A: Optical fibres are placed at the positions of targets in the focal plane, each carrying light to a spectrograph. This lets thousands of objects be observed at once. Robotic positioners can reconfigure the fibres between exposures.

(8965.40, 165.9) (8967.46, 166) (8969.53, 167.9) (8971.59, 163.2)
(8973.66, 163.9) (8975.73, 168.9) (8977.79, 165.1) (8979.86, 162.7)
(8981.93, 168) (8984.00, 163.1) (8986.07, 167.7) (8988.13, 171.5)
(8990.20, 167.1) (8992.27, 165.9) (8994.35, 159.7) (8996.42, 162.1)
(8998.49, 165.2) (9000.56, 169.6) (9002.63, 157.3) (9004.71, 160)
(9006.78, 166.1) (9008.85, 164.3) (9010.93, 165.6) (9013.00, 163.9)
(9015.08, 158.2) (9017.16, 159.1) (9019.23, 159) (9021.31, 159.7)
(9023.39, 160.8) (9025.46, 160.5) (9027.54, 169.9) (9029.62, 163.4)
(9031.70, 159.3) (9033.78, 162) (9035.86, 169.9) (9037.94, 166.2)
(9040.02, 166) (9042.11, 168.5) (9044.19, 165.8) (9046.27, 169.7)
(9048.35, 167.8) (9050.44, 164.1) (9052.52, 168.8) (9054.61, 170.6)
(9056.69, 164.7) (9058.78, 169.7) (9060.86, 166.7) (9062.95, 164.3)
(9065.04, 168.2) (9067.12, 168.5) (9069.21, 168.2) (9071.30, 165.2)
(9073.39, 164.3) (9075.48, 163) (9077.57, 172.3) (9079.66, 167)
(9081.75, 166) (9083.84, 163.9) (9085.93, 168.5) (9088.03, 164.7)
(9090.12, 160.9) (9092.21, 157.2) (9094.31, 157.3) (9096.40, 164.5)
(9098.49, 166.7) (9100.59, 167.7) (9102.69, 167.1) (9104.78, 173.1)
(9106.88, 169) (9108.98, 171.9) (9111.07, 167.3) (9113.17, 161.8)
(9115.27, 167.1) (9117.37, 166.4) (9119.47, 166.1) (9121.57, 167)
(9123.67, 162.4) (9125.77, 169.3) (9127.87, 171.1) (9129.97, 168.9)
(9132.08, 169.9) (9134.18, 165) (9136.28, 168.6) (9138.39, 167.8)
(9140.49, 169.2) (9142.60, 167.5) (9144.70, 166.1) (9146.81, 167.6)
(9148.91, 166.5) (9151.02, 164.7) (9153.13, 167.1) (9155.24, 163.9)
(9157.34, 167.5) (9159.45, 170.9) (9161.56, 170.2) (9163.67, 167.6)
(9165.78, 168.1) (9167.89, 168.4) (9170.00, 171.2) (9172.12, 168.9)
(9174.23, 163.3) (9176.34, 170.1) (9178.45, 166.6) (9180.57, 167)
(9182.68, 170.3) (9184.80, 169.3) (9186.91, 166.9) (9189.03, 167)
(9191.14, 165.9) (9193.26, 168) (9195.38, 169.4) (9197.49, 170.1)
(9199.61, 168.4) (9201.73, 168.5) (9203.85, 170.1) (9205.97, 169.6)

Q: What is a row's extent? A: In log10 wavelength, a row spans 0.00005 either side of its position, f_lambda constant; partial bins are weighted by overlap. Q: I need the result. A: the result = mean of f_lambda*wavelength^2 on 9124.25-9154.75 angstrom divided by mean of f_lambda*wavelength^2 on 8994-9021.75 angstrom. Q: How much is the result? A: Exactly 1.06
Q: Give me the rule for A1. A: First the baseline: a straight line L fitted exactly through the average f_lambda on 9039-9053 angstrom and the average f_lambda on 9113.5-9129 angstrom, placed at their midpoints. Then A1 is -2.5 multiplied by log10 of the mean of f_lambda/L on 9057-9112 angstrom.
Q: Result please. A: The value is 0.00 mag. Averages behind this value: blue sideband 167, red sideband 167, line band 166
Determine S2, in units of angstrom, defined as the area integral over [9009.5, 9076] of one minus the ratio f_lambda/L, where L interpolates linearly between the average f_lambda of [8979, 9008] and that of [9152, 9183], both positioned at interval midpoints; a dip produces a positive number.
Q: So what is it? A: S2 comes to 0.2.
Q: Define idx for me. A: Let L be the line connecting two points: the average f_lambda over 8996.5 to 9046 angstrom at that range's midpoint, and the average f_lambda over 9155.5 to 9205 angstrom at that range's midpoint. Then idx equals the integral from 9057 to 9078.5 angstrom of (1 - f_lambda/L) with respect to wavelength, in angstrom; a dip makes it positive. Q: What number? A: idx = -0.3 angstrom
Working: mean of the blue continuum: 164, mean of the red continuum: 168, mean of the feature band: 167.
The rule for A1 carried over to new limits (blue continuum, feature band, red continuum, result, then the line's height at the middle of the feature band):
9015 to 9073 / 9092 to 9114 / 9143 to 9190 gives 0.002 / 166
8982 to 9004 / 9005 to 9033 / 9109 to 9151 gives 0.021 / 165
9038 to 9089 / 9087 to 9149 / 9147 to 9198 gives 0.005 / 167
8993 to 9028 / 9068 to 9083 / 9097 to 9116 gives -0.003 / 166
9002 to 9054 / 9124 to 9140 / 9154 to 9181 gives -0.009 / 167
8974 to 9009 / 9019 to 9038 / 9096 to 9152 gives 0.017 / 166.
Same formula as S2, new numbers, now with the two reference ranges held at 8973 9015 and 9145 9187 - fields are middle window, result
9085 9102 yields 0.31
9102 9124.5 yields -0.05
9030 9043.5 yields 0.02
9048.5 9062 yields -0.13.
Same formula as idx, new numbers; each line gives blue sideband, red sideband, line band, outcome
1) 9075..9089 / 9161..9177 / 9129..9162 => 0.07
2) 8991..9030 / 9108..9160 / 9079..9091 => 0.02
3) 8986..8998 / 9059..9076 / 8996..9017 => 0.33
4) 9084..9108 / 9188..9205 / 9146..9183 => -0.07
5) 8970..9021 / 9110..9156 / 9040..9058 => -0.25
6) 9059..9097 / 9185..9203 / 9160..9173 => -0.13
